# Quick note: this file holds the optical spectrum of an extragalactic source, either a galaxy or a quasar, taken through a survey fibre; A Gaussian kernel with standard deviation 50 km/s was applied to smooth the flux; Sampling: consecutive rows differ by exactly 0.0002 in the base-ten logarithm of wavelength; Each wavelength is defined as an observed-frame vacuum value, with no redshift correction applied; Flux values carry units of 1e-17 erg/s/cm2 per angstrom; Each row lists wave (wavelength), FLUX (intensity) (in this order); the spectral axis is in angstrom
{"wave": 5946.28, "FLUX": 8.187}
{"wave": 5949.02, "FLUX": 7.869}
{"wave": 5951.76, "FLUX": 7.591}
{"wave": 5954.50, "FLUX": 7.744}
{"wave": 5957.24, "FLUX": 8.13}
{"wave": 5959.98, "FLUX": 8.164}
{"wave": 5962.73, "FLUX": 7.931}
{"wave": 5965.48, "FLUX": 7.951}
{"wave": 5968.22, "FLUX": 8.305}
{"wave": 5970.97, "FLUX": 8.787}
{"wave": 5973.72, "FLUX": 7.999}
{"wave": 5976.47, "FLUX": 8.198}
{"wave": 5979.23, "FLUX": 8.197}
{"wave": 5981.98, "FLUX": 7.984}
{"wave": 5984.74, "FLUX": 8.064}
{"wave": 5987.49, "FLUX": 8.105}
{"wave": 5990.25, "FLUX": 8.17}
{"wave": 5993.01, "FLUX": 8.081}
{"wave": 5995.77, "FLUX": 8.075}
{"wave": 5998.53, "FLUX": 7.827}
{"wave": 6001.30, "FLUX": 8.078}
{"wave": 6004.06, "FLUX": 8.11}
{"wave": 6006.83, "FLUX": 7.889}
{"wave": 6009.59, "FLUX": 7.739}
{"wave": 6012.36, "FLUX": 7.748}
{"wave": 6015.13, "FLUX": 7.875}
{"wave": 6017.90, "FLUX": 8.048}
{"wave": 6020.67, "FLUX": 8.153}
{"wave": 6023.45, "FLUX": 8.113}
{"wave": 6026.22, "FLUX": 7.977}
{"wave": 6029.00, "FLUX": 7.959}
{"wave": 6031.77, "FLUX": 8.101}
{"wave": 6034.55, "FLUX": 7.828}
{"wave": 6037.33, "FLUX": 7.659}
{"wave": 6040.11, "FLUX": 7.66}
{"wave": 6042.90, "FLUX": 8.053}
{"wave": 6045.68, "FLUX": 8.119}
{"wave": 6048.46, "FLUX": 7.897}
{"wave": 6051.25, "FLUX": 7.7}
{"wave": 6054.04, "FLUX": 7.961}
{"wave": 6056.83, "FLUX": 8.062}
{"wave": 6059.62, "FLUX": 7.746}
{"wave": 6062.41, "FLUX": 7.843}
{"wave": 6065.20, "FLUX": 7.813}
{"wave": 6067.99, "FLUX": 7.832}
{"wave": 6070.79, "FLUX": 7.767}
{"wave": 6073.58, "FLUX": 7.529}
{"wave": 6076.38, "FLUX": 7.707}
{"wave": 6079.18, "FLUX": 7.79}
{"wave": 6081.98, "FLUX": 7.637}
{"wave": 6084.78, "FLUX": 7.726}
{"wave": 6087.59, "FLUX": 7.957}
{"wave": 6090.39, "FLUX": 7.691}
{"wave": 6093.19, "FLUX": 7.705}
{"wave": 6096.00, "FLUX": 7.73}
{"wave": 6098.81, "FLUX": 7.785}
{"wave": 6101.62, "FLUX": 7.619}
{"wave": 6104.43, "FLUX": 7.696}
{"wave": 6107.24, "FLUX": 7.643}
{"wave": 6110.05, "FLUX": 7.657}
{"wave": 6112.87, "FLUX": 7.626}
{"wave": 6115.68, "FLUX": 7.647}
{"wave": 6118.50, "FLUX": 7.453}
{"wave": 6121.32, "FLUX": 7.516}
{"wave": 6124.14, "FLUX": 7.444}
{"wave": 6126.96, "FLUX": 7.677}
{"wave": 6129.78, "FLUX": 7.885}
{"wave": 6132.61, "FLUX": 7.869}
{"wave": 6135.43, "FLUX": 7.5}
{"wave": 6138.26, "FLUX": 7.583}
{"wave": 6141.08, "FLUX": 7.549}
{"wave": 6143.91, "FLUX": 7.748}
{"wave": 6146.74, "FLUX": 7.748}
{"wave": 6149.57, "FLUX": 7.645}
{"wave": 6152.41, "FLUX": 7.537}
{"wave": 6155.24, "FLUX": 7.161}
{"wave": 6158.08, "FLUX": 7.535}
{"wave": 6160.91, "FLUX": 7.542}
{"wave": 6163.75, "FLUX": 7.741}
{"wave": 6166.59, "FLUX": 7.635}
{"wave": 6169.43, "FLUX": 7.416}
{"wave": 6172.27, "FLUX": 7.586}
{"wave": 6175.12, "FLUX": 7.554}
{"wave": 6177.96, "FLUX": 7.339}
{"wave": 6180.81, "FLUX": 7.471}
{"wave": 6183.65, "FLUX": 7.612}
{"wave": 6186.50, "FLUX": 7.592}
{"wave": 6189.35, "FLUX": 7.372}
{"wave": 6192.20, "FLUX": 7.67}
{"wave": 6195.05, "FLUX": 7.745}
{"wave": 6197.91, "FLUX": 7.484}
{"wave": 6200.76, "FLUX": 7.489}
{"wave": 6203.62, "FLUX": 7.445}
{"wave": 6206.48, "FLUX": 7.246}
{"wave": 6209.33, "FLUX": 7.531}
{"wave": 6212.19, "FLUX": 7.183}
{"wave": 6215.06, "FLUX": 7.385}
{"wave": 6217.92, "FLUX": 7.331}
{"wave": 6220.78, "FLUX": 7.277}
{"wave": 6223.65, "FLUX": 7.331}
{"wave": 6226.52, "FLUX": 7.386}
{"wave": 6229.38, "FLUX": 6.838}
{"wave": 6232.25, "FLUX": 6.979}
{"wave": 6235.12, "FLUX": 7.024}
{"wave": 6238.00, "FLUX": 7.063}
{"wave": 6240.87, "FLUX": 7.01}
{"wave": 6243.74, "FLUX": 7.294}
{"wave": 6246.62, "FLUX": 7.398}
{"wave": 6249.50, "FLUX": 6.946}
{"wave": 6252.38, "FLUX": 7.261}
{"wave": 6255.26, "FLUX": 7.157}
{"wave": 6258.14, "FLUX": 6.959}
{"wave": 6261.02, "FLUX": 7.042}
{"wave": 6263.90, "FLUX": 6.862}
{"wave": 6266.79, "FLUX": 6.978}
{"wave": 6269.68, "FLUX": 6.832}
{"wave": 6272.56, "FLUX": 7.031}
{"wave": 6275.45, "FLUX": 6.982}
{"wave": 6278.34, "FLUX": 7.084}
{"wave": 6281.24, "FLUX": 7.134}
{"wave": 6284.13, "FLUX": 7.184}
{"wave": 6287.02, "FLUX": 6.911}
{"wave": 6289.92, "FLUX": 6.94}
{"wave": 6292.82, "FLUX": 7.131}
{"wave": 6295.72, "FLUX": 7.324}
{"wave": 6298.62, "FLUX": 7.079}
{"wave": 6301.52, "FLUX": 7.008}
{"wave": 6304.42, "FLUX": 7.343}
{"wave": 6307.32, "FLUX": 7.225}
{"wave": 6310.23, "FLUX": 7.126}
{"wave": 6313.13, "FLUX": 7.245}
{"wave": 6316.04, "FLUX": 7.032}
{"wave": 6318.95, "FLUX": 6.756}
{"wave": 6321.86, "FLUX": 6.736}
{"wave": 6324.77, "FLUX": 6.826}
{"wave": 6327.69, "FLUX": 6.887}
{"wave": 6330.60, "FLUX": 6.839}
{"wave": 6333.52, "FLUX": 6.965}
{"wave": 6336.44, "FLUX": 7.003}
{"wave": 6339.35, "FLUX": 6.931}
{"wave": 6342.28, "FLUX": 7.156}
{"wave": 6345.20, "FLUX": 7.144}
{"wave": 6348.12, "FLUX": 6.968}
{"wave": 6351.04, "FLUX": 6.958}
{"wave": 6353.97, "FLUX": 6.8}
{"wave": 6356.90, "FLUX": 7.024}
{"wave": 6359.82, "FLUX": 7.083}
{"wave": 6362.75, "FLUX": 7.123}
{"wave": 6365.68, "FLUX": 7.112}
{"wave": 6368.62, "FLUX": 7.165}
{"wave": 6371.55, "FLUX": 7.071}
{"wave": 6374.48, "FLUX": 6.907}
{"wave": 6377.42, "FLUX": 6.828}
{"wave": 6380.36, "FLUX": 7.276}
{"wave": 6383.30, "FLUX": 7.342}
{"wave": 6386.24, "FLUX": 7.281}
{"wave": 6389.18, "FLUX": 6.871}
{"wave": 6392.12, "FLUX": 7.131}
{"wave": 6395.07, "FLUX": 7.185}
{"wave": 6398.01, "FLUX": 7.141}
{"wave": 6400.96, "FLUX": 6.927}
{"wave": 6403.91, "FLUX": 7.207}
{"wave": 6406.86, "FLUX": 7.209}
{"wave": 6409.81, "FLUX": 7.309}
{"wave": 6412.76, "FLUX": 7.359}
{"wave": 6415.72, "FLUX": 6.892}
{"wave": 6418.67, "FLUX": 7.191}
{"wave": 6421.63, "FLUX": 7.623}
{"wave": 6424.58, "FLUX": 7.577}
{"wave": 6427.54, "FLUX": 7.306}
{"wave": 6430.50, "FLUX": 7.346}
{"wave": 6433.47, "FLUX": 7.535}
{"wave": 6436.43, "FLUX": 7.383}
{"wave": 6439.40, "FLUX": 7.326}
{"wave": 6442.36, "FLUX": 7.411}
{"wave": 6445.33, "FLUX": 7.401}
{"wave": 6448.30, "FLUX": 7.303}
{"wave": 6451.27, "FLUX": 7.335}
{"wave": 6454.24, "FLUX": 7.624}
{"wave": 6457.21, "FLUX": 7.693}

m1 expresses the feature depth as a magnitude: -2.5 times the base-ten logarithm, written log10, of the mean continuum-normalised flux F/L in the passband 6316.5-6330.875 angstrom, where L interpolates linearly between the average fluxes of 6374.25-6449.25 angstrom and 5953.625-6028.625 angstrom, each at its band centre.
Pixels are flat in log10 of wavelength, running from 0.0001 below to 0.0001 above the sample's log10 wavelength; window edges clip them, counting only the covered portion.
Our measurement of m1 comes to 0.09 mag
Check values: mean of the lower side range 8.05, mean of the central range 6.82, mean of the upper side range 7.25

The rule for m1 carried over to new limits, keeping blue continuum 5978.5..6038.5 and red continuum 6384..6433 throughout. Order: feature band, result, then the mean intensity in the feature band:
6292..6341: 0.057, 7.03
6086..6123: 0.019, 7.67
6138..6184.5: 0.021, 7.55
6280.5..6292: 0.063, 7.04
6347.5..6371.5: 0.044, 7.03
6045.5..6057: -0.001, 7.92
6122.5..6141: 0.015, 7.65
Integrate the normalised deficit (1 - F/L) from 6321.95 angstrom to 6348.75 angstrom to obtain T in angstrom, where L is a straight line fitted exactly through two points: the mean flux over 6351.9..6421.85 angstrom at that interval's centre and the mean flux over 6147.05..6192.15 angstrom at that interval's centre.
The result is 1.0 angstrom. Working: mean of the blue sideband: 7.53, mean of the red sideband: 7.12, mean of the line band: 6.96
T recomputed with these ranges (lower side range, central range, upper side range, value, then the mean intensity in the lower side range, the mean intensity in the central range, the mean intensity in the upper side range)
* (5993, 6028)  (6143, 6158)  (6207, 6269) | -0.2 angstrom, 7.97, 7.56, 7.15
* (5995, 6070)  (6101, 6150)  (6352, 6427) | 0.5 angstrom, 7.92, 7.64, 7.15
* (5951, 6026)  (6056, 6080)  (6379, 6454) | 0.4 angstrom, 8.04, 7.78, 7.28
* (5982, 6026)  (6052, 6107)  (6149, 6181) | 0.1 angstrom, 8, 7.76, 7.51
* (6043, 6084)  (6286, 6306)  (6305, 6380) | 0.1 angstrom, 7.82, 7.11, 7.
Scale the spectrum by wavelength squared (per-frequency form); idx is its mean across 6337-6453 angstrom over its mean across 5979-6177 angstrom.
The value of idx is 1.02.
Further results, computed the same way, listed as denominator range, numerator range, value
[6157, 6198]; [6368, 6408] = 1.01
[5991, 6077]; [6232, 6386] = 0.97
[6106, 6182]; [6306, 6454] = 1.02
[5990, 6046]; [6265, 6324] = 0.97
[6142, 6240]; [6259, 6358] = 0.98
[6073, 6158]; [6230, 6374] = 0.98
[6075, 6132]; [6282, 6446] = 1.01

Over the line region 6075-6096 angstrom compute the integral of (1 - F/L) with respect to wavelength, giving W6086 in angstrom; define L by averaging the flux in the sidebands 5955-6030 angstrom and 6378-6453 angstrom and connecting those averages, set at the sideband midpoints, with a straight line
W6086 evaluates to 0.4 angstrom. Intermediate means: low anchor 8.06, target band 7.74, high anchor 7.27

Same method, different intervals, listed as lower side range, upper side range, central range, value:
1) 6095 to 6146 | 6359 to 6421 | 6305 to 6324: 0.6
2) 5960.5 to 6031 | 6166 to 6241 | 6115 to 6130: 0.1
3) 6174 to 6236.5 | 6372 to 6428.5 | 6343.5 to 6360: 0.6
